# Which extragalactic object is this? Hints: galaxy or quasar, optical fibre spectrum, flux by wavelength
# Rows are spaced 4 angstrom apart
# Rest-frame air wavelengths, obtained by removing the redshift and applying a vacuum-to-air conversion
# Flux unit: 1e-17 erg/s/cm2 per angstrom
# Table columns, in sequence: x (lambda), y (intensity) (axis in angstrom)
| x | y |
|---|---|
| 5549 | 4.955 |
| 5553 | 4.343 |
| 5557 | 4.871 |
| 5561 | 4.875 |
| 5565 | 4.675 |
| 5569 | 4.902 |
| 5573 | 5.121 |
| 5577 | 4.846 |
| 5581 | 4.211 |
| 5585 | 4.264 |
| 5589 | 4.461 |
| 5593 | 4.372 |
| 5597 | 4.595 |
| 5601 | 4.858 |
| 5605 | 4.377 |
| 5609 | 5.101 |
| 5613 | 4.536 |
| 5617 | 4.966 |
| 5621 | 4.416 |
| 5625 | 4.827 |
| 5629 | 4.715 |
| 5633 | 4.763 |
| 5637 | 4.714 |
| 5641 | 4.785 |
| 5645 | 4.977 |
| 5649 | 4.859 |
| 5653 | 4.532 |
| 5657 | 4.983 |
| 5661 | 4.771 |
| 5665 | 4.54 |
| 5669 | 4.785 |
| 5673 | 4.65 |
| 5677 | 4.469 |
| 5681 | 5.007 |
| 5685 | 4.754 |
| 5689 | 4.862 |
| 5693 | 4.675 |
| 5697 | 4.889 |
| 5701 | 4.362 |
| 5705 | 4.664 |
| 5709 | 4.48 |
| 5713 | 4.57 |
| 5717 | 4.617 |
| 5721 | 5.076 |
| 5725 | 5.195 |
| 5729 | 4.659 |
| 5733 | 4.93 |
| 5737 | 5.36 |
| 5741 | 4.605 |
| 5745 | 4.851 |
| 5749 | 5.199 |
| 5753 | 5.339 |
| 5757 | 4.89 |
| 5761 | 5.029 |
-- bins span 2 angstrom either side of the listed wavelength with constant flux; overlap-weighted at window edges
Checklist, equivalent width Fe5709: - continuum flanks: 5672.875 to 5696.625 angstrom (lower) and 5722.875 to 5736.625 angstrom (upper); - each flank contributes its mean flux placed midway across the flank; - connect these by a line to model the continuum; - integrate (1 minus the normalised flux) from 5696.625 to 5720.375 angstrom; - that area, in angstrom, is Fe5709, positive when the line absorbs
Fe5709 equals 1.31 angstrom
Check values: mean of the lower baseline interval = 4.75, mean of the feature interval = 4.6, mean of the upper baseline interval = 4.98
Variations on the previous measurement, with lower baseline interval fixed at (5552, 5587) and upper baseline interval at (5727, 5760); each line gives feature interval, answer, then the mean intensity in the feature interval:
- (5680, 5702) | 0.6 angstrom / 4.76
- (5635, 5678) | 0.8 angstrom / 4.74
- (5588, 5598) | 0.6 angstrom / 4.47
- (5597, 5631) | 0.3 angstrom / 4.72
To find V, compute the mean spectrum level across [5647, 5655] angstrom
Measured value 4.7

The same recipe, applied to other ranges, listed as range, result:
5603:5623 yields 4.68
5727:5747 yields 4.88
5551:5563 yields 4.7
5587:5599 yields 4.48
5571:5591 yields 4.58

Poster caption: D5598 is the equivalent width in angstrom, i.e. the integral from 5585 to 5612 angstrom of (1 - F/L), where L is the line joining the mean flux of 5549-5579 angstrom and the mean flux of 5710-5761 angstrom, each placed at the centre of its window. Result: 1.4 angstrom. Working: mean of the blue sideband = 4.81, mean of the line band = 4.6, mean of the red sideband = 4.94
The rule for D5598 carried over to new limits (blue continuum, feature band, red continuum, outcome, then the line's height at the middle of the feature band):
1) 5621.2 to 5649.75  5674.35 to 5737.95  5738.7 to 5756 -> 1.9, 4.92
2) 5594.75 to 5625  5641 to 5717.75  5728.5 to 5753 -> 2.2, 4.85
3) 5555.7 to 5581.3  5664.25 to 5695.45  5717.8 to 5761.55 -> 1.3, 4.94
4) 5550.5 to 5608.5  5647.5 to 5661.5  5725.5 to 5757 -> 0.1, 4.81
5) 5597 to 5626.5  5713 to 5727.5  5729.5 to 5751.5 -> 0.1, 4.93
